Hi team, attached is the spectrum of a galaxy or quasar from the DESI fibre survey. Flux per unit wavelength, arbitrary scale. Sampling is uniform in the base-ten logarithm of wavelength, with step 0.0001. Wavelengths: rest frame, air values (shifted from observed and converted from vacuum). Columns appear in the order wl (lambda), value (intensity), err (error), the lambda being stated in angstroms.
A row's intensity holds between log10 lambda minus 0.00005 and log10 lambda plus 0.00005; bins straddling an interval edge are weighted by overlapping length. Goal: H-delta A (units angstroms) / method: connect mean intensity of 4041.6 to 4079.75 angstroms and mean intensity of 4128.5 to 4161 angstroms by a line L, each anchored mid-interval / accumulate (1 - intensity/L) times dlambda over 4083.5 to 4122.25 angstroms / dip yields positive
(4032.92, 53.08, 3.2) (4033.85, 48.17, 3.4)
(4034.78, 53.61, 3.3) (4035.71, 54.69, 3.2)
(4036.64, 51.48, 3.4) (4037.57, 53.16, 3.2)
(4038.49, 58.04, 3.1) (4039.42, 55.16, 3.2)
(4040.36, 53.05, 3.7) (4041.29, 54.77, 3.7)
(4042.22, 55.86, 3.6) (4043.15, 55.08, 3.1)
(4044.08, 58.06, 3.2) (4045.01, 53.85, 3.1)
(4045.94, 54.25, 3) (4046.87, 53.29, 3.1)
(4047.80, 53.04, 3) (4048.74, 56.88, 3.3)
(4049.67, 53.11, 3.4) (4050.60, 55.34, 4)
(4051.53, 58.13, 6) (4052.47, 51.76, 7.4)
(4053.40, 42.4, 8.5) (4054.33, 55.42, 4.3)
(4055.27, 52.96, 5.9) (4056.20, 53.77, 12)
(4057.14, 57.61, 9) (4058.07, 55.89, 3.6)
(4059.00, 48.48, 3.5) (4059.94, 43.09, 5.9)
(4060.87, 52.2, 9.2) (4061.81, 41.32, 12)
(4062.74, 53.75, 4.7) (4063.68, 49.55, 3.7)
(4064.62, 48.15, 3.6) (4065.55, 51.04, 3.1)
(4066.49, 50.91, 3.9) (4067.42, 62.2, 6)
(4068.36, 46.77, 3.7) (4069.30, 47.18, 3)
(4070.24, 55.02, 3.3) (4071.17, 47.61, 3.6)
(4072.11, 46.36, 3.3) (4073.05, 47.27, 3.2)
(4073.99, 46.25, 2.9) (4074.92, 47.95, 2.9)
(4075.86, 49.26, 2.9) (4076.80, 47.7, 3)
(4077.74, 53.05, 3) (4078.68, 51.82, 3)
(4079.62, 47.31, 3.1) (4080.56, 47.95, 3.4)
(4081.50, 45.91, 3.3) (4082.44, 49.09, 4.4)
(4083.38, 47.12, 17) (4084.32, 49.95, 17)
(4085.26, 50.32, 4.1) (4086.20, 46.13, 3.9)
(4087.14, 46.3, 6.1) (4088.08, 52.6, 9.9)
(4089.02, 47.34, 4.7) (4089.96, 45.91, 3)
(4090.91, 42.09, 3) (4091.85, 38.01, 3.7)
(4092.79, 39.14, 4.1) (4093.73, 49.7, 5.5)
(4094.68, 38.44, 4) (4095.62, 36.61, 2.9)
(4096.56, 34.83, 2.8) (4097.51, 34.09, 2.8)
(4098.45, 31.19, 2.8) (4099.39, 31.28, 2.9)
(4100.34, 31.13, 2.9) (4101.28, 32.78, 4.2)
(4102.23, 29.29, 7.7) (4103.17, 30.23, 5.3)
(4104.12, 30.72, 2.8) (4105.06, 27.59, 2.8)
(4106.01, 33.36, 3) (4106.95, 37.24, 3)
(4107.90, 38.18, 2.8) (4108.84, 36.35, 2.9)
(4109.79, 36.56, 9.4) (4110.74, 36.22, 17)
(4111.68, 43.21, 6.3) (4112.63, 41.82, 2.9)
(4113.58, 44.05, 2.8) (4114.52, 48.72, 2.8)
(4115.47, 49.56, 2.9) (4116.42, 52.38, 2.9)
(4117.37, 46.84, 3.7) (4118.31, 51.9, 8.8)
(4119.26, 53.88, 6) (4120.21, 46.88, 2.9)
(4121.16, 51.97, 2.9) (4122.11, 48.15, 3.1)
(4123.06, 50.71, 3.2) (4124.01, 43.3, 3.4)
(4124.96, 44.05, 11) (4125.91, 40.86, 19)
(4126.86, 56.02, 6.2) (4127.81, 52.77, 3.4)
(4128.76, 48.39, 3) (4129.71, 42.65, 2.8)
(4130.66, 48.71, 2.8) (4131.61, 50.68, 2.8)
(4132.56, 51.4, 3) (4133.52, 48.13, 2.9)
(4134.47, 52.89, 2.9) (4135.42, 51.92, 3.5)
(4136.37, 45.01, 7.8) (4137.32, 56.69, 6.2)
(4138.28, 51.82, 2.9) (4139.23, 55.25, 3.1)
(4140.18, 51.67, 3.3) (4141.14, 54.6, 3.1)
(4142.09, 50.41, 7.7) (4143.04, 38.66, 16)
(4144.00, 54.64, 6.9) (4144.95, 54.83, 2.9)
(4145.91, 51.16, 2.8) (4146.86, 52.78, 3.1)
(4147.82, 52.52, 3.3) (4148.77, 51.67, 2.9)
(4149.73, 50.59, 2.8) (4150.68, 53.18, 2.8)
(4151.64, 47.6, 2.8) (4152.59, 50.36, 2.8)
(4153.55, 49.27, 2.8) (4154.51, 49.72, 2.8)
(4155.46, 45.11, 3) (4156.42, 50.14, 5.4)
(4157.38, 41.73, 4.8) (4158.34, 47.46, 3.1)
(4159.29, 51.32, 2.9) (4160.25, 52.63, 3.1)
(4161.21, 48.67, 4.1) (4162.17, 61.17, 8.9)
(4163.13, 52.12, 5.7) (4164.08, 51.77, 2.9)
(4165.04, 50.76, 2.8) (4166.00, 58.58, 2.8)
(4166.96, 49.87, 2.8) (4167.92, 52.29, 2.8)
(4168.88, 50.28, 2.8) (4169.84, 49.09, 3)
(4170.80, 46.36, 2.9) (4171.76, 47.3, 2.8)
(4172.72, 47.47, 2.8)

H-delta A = 7.3 angstroms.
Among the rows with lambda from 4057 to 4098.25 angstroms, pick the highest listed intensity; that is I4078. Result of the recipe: 62.2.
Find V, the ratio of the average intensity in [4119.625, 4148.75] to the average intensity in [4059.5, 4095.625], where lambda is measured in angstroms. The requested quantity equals 1.05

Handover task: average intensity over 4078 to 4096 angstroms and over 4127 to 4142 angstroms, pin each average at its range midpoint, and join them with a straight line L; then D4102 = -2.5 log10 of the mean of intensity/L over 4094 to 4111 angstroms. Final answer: 0.37 mag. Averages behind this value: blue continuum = 46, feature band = 33.8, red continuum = 51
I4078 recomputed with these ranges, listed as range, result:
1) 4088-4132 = 56.02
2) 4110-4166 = 61.17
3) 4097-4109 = 38.18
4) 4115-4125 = 53.88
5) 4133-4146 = 56.69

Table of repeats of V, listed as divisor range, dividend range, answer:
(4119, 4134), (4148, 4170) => 1.04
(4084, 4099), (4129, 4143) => 1.19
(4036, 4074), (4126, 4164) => 0.97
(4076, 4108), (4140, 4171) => 1.23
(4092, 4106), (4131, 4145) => 1.50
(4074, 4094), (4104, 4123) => 0.91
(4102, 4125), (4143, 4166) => 1.20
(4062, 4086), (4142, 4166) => 1.02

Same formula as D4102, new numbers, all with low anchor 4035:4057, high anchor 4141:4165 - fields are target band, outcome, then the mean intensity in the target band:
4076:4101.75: 0.213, 43.3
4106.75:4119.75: 0.173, 44.2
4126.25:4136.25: 0.026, 50.1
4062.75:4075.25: 0.073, 49.9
